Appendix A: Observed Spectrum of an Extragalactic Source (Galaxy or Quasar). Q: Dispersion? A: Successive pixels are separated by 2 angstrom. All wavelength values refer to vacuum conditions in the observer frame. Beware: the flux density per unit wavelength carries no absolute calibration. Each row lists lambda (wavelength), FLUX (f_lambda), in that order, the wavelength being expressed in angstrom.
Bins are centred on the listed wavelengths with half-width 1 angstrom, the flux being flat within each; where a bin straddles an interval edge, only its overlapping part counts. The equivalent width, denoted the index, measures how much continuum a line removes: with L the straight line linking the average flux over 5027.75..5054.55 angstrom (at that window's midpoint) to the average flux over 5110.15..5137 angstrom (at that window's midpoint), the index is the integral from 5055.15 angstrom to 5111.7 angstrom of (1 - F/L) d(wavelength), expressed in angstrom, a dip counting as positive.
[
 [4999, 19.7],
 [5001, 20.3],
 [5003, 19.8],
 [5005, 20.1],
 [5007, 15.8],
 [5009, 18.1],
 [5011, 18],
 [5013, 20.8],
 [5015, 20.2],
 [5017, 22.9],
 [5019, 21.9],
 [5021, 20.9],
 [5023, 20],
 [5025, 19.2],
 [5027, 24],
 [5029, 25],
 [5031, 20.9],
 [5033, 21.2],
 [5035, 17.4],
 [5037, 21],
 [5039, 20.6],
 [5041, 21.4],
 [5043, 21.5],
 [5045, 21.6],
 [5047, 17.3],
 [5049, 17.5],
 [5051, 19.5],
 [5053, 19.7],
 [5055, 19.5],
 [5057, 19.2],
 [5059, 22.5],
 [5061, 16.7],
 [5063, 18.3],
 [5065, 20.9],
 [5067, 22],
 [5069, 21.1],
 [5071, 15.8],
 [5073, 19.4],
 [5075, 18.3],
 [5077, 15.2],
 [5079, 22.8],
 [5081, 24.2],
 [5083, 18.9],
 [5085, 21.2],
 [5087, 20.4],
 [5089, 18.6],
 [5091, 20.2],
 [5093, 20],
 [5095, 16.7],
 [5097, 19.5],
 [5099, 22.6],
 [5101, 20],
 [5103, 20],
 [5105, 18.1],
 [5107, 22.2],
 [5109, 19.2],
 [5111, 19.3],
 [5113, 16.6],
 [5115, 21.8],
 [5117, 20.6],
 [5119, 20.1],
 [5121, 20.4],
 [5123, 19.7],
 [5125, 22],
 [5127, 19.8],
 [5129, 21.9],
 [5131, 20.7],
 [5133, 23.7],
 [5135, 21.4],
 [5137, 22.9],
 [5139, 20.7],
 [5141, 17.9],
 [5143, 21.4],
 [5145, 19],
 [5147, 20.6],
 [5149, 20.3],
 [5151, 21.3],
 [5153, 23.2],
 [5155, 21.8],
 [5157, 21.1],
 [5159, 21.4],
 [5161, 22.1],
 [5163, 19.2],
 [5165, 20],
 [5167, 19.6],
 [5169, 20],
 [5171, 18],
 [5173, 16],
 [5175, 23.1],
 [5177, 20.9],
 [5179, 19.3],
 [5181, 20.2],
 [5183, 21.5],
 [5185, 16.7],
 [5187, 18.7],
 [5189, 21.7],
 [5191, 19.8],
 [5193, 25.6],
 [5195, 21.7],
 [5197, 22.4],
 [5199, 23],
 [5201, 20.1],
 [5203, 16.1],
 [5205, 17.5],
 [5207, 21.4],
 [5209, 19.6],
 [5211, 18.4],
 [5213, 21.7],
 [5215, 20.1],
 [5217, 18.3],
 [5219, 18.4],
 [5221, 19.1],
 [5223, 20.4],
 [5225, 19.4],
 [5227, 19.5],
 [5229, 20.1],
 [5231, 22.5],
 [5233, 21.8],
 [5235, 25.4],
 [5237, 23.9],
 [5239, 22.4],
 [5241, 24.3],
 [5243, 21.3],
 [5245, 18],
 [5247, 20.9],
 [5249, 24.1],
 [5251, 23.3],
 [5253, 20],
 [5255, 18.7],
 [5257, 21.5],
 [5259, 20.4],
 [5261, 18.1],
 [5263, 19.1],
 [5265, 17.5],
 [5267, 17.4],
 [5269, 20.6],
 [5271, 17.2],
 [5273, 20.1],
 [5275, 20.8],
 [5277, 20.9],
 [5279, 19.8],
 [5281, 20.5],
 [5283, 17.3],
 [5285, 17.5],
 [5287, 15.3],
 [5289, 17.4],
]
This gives 2.2 angstrom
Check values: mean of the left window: 20.4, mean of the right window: 20.7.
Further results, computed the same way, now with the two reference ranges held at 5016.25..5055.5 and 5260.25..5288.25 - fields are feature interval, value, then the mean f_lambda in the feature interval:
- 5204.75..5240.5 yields -2.9 angstrom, 20.7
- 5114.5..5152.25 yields -1.9 angstrom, 20.9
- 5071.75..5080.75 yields 0.5 angstrom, 19.3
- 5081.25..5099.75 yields 0.3 angstrom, 19.9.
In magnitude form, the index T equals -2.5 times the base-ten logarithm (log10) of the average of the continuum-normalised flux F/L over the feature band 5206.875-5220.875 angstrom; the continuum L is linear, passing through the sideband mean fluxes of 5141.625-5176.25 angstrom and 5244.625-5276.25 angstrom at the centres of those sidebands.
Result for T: 0.03 mag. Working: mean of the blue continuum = 20.5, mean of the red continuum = 19.9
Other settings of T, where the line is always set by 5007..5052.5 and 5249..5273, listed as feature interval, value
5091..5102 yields 0.02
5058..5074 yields 0.04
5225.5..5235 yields -0.08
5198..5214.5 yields 0.01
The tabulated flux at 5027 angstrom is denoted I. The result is 24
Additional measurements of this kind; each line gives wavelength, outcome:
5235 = 25.4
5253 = 20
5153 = 23.2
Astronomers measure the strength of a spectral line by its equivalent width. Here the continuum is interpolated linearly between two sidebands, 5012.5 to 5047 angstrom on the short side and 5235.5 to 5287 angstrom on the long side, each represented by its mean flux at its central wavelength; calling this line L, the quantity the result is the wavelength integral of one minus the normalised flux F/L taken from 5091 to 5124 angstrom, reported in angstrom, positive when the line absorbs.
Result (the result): 1.6 angstrom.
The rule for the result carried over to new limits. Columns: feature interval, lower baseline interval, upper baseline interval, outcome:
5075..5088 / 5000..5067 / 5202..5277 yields -0.1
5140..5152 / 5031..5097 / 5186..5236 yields 0.0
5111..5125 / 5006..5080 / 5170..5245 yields 0.2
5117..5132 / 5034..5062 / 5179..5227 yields -0.6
